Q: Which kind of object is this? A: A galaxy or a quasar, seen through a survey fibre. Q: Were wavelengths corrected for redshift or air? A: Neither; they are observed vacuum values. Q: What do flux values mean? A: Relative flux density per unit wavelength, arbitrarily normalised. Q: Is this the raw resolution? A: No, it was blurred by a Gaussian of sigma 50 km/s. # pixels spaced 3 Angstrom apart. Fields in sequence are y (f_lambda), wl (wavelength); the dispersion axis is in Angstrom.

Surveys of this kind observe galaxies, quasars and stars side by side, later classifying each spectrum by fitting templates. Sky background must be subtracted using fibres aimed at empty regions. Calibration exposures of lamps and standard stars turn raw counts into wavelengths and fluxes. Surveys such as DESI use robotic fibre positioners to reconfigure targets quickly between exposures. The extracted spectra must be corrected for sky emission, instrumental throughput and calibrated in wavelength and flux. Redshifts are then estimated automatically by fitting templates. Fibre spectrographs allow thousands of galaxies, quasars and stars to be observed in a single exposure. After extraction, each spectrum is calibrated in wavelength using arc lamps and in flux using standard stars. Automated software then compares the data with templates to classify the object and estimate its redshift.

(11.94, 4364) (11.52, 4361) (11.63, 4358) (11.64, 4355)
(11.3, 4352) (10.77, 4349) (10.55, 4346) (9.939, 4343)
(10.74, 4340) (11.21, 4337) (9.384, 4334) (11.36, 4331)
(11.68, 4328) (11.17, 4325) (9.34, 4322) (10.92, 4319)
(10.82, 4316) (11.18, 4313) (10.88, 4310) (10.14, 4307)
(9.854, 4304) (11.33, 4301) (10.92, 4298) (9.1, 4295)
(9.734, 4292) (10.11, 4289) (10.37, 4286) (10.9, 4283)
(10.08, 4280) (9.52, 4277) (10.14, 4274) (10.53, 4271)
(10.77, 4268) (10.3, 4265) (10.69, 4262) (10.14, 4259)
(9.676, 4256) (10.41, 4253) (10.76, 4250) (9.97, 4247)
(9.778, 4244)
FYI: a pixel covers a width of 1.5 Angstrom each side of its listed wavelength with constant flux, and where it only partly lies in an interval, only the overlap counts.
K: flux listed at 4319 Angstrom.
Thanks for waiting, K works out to 10.92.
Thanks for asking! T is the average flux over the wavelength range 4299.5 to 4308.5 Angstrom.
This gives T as 10.4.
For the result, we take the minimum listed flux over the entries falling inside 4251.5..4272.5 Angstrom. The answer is 9.676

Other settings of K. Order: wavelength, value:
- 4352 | 11.3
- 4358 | 11.63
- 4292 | 9.734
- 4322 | 9.34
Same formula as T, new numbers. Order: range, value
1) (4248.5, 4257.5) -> 10.3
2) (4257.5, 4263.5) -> 10.4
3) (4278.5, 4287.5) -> 10.5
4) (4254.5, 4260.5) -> 9.91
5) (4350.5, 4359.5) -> 11.5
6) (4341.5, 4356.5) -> 10.8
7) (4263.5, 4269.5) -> 10.5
